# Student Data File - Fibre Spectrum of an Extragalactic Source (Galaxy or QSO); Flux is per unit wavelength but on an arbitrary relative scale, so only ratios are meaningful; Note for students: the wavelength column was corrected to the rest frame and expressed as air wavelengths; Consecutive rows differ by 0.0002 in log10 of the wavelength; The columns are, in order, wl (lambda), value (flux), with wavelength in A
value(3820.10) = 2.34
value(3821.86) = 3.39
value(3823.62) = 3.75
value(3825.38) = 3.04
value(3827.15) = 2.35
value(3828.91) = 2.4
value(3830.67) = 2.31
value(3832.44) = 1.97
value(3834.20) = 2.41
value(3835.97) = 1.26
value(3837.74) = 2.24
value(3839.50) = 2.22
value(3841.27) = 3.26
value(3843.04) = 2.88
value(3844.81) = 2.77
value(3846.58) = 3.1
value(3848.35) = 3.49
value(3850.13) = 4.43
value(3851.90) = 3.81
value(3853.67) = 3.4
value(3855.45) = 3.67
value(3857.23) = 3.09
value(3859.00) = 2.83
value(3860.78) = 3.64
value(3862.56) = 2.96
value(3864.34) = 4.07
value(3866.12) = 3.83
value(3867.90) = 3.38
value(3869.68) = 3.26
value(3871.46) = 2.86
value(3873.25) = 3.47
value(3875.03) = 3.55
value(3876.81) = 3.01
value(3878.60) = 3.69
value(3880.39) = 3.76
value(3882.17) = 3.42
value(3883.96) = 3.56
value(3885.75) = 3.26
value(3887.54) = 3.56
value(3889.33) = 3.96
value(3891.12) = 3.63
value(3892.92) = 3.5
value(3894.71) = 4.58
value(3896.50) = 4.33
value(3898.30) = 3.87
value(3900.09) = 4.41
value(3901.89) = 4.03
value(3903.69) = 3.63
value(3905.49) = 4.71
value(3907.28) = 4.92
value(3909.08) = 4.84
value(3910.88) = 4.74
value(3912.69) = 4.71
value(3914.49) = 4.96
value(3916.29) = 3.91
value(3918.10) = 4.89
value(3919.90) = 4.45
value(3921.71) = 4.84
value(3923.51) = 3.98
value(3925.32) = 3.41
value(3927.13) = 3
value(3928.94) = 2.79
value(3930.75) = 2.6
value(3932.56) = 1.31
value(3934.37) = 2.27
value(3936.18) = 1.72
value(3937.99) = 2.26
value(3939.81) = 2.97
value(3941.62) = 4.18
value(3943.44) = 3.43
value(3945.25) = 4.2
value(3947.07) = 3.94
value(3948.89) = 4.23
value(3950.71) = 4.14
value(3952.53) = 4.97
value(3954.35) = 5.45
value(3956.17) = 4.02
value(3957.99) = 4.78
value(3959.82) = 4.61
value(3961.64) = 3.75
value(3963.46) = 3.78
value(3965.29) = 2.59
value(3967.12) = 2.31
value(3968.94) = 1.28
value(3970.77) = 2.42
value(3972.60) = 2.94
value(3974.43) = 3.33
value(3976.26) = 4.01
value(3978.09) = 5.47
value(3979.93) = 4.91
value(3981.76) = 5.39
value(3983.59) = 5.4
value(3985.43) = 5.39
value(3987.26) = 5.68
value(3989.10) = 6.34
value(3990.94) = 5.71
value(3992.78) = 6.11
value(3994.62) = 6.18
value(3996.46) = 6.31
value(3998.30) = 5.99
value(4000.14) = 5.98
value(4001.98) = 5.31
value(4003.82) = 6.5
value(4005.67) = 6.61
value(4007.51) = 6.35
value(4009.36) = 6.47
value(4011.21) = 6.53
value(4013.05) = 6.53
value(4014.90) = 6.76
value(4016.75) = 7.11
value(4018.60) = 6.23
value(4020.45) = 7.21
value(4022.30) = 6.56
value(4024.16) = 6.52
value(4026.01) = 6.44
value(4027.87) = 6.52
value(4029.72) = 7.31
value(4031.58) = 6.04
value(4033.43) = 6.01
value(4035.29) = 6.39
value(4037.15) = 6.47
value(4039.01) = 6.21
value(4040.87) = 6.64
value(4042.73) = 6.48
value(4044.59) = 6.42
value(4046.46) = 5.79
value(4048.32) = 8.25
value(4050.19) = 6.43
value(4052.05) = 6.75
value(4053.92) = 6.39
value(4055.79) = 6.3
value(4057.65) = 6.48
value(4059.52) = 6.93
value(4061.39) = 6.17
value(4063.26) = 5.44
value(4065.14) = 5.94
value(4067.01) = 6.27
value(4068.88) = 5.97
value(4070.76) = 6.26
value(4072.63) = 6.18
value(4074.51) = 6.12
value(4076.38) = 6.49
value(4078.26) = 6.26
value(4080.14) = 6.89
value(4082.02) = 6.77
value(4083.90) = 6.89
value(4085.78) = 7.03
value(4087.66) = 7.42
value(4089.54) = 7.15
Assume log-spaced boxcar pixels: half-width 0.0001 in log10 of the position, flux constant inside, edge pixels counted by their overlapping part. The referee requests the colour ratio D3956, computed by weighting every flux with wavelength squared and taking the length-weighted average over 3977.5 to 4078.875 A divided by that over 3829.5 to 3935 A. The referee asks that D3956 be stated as 1.92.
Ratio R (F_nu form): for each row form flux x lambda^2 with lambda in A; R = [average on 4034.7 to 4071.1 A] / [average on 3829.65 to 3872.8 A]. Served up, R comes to 2.32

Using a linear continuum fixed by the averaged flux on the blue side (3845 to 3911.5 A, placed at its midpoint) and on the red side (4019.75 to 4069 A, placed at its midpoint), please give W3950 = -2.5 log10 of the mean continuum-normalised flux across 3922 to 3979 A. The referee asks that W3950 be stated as 0.39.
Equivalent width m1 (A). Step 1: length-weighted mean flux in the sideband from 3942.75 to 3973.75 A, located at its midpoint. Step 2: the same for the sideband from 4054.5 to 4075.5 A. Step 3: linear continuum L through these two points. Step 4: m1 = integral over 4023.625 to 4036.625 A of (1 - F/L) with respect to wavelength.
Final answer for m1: -2.6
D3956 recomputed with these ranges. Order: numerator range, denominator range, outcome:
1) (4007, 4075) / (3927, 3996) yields 1.69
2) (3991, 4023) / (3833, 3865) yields 2.25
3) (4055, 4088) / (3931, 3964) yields 1.87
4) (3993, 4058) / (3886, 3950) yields 1.80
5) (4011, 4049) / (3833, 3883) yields 2.24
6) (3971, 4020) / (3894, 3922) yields 1.34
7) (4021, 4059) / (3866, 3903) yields 1.93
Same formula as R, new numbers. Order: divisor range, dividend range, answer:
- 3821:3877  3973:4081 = 2.20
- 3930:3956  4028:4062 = 2.00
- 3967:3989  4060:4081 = 1.54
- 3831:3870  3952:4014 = 1.74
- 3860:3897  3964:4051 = 1.72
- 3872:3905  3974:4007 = 1.59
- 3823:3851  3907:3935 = 1.47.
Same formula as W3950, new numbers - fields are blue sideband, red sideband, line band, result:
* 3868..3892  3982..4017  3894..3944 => 0.13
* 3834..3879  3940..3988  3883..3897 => -0.09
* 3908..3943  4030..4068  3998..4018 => -0.17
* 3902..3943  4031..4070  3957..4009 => 0.03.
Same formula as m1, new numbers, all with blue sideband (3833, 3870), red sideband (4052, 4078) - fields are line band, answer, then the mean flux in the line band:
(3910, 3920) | -1.4 A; 4.62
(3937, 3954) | 2.5 A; 3.86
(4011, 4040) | -4.5 A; 6.55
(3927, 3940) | 6.1 A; 2.29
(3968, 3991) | 2.7 A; 4.44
